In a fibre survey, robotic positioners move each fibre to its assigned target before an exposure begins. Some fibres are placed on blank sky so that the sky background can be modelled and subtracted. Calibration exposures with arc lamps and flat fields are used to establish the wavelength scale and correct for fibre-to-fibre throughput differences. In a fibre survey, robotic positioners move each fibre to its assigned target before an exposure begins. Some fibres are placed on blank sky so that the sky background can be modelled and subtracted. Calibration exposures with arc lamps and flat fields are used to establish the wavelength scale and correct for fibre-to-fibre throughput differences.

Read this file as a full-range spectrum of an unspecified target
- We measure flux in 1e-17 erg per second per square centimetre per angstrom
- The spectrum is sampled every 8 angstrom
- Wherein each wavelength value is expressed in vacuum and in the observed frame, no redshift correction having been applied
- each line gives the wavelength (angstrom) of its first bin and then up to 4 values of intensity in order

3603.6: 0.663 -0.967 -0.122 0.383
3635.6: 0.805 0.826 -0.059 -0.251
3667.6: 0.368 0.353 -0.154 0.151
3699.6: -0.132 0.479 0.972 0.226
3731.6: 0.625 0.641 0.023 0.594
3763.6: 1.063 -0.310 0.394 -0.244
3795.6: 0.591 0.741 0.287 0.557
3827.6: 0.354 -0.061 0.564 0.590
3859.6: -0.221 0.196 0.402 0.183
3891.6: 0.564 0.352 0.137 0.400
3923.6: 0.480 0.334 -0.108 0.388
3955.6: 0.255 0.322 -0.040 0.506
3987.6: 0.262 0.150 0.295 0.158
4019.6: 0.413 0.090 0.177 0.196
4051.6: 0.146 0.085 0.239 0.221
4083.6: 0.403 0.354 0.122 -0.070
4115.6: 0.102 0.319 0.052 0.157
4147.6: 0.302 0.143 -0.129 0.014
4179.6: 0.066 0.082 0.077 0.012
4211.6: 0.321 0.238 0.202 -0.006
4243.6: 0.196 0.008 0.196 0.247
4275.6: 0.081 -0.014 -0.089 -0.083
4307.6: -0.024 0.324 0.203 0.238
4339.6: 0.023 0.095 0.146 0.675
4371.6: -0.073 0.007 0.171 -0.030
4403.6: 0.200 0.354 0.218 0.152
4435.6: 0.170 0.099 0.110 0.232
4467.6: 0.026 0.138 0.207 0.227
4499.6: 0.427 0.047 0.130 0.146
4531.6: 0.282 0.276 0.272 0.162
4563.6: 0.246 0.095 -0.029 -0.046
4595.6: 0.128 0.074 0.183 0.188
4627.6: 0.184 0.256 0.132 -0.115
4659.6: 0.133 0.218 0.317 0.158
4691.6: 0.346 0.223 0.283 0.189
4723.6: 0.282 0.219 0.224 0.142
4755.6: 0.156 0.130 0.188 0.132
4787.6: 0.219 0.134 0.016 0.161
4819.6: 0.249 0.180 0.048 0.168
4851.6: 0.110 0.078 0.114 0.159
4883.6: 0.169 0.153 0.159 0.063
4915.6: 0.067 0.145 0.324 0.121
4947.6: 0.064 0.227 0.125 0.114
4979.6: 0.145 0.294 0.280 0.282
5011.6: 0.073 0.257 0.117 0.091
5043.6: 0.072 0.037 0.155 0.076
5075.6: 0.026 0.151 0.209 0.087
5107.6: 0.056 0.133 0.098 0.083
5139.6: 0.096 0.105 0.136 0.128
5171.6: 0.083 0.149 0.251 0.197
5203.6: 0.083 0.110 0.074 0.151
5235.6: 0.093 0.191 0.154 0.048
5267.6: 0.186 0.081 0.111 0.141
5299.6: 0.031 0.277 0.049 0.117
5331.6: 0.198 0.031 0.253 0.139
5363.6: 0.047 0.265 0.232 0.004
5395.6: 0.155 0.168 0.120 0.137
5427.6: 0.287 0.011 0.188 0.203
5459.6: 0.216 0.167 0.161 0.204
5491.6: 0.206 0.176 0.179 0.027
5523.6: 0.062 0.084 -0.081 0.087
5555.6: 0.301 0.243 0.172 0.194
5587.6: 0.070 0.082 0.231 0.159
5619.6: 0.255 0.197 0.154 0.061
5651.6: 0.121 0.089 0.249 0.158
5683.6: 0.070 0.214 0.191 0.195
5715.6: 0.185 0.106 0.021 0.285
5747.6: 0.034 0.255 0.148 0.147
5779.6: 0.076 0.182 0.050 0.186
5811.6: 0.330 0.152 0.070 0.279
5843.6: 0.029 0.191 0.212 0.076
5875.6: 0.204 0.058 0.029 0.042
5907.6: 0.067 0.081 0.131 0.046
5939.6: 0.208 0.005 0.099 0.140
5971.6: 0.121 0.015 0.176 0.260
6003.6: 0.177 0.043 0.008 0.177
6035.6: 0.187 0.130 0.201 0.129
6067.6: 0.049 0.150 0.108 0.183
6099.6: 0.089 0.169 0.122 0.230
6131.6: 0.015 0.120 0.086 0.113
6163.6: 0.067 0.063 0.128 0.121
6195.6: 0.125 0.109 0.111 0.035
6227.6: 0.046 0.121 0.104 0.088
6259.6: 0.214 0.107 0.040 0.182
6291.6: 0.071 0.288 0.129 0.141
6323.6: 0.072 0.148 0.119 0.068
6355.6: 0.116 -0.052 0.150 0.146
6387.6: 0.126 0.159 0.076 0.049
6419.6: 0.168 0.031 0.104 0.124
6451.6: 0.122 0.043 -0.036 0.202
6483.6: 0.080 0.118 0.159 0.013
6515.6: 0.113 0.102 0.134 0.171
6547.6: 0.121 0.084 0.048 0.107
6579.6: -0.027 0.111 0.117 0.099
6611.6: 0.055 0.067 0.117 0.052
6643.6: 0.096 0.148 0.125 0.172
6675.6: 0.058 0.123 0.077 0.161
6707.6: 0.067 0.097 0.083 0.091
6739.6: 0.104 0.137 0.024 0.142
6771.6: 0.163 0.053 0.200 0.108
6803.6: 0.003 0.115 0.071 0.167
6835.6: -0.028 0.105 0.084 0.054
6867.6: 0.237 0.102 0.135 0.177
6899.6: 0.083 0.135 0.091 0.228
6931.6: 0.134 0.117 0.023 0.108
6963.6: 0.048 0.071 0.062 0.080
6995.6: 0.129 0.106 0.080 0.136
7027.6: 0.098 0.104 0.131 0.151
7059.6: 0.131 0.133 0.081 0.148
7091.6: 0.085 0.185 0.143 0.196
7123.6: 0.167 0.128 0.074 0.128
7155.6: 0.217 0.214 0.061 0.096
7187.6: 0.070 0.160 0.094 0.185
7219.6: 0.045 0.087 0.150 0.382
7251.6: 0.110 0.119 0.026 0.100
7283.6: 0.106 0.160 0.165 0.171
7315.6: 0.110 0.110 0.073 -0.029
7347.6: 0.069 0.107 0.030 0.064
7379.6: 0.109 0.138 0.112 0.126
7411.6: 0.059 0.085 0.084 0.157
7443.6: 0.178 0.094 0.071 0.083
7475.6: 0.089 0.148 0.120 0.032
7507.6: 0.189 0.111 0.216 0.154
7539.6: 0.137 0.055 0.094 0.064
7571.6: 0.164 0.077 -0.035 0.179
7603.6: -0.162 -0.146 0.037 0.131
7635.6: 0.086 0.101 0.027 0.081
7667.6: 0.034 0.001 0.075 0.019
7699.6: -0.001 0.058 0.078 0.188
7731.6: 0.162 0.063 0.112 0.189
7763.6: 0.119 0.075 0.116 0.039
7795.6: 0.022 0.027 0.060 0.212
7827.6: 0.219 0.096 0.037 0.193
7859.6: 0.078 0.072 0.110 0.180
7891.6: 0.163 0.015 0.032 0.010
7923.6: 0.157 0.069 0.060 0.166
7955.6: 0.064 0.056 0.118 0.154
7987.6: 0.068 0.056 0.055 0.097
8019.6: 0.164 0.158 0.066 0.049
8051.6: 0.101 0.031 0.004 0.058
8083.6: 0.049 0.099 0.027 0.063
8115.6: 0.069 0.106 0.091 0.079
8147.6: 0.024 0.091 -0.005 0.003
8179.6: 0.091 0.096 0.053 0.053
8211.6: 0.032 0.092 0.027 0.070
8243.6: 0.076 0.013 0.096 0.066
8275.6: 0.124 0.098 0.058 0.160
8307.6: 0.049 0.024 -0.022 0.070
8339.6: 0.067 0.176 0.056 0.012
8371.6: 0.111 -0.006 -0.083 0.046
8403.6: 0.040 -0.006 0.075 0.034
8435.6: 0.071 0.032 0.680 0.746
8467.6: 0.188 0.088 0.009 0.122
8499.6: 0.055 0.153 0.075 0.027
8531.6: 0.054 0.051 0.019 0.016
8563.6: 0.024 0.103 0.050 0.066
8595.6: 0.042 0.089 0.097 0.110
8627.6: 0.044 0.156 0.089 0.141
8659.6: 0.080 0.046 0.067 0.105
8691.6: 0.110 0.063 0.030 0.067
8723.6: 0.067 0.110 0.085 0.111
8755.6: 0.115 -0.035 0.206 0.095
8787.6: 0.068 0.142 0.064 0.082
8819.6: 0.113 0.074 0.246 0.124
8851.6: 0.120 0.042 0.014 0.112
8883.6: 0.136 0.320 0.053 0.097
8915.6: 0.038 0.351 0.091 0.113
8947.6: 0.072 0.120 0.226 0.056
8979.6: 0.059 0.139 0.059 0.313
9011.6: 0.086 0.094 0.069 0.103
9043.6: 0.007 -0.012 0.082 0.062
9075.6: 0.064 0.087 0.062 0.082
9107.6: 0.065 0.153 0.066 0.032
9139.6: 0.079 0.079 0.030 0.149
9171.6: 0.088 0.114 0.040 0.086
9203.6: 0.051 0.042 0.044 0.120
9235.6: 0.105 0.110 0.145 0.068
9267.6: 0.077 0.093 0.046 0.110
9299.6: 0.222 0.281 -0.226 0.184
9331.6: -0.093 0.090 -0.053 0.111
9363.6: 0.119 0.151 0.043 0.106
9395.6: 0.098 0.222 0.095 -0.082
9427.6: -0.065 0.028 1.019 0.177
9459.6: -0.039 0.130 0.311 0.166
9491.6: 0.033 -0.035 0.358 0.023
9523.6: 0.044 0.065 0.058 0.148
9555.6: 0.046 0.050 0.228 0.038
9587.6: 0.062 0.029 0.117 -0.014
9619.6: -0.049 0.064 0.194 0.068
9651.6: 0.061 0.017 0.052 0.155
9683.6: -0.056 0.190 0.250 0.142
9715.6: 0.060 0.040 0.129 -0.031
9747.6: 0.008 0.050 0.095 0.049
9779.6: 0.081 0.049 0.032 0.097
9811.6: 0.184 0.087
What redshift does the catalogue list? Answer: 1.268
